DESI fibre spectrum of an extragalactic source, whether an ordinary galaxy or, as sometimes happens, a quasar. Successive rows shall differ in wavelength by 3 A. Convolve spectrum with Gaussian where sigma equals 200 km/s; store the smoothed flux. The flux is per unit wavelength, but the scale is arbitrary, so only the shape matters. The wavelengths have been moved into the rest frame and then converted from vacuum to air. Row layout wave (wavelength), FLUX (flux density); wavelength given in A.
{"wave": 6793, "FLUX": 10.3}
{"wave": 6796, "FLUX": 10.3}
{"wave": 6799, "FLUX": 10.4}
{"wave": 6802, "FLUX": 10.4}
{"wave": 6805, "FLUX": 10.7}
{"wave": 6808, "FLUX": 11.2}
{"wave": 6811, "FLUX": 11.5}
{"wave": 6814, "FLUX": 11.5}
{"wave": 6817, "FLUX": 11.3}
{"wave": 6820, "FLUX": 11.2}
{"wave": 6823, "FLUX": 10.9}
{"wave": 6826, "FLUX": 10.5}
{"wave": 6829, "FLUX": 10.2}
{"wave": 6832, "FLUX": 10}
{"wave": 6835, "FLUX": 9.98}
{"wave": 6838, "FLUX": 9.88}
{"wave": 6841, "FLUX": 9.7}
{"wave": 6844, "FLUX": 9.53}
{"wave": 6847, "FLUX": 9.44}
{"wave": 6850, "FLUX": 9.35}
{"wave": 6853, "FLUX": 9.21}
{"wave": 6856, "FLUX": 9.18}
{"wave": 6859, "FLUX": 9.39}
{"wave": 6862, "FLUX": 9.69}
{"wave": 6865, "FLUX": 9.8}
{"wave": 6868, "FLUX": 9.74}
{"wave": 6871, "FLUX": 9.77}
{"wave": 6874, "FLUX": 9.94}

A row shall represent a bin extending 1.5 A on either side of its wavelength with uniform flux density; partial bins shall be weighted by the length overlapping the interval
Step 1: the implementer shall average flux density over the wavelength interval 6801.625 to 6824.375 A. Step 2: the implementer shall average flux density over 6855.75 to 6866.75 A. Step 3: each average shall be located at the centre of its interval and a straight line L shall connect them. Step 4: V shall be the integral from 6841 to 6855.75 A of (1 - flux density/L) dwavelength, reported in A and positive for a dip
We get 0.86 A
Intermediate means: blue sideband 11.1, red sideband 9.56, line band 9.4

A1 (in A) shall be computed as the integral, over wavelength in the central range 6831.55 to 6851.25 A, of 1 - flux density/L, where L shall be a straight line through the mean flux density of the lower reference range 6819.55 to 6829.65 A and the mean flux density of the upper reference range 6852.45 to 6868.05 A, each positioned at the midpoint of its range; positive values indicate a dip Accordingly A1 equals 0.9 A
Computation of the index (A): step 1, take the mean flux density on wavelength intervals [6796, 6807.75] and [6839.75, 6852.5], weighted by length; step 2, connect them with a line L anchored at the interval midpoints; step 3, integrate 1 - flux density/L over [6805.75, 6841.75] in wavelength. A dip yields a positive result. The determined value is -2.3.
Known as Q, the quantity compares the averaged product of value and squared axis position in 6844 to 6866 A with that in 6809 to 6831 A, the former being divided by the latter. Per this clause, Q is 0.87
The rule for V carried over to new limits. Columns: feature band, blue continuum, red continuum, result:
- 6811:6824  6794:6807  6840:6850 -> -1.5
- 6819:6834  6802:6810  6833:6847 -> -0.5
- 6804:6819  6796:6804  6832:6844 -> -1.5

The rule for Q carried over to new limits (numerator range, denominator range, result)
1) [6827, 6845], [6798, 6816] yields 0.91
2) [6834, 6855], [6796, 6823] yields 0.88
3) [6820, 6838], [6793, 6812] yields 0.98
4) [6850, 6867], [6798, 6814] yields 0.88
